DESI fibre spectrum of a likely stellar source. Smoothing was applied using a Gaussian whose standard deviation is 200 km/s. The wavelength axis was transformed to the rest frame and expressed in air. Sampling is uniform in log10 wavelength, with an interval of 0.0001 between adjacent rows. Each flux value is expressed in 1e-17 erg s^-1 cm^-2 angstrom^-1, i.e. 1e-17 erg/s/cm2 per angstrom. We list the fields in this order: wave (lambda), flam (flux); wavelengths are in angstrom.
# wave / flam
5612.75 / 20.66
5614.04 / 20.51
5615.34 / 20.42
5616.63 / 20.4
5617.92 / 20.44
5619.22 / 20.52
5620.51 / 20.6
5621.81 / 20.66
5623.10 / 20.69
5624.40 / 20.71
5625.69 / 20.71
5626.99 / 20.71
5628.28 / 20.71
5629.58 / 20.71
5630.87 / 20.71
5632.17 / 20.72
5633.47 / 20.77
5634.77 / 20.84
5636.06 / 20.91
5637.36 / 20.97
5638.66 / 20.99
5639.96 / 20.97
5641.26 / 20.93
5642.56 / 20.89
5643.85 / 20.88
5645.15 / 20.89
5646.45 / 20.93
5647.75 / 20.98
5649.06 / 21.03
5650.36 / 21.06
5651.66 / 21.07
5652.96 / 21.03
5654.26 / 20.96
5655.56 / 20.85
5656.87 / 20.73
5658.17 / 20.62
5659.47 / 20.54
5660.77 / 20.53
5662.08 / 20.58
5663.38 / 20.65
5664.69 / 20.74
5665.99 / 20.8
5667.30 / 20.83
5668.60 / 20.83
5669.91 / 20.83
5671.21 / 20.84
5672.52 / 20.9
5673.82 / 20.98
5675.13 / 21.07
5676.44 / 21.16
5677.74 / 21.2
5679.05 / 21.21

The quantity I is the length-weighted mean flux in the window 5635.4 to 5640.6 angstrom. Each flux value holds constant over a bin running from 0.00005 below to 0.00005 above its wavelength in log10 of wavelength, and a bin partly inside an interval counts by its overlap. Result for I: 21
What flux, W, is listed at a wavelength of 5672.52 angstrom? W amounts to 20.9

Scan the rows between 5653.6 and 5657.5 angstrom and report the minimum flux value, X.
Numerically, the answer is 20.73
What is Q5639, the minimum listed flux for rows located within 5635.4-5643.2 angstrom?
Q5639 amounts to 20.89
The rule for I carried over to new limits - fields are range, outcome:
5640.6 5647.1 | 20.9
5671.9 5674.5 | 21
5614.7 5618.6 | 20.4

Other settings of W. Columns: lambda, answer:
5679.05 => 21.21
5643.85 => 20.88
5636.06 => 20.91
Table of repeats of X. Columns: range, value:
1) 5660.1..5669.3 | 20.53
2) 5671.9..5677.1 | 20.9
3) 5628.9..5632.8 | 20.71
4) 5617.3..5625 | 20.44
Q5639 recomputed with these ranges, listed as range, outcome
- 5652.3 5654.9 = 20.96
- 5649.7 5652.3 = 21.06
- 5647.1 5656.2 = 20.85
